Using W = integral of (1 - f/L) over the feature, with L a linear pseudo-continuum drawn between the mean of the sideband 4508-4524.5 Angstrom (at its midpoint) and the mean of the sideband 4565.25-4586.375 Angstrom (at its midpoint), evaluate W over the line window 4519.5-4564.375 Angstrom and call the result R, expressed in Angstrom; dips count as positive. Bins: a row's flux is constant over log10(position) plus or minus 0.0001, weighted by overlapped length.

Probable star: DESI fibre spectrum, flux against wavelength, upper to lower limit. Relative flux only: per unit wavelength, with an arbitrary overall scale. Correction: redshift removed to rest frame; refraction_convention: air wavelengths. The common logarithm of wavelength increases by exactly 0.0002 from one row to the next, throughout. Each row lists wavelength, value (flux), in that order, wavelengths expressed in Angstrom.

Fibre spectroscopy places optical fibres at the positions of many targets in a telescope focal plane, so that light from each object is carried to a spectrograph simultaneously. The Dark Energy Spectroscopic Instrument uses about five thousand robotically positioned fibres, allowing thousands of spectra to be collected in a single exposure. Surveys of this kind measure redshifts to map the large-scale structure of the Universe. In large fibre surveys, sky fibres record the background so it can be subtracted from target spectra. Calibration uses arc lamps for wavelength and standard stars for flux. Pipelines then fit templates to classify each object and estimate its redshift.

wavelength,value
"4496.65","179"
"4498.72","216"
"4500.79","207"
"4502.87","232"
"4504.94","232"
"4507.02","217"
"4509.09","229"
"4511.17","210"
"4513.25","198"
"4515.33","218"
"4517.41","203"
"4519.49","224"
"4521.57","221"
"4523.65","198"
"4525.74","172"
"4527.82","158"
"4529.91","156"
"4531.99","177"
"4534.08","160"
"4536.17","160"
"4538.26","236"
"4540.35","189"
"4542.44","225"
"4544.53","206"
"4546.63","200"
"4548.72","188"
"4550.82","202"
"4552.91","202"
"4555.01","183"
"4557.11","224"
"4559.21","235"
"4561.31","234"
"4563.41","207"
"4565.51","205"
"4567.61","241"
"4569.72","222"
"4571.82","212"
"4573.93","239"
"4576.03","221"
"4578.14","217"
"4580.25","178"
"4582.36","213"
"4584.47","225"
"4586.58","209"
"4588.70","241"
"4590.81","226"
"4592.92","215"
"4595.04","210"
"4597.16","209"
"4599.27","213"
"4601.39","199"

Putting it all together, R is 3.6 Angstrom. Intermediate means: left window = 213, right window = 217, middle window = 197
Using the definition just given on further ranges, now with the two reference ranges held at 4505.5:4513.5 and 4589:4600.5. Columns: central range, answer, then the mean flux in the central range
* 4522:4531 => 1.7 Angstrom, 174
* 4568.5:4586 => 0.0 Angstrom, 216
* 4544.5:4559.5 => 0.9 Angstrom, 203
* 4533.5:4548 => 1.2 Angstrom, 198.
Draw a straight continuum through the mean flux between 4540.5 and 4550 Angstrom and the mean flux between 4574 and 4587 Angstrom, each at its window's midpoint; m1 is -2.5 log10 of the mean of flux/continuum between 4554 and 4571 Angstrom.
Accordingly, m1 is -0.06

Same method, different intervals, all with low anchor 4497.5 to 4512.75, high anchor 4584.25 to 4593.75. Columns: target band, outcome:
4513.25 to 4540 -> 0.157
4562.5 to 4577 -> 0.005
